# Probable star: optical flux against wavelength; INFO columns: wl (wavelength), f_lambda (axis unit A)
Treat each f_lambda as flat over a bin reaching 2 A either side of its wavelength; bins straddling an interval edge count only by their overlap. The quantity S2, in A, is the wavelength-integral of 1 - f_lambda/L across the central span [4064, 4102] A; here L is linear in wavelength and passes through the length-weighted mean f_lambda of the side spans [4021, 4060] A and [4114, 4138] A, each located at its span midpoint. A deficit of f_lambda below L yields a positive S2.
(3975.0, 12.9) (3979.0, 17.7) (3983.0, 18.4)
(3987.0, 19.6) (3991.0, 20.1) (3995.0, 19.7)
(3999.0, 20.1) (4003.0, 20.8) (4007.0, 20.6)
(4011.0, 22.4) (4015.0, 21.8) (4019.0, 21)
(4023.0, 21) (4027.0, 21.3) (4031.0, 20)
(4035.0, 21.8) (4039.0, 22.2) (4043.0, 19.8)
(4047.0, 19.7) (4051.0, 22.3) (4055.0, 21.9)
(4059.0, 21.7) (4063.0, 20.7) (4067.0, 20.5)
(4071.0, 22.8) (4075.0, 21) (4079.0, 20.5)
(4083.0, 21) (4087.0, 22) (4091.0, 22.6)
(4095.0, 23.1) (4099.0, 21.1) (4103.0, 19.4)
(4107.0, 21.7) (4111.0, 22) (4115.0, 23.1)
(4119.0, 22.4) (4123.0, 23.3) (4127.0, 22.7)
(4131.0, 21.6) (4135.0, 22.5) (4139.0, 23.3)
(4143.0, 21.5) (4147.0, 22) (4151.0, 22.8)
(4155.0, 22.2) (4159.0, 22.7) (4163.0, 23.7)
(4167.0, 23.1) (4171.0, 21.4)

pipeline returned 0.59 A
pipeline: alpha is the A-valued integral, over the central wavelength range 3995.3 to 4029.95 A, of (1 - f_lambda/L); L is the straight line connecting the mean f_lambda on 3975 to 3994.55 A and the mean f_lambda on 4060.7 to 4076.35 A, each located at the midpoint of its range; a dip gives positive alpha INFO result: -3.0 A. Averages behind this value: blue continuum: 18.4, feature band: 21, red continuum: 21.3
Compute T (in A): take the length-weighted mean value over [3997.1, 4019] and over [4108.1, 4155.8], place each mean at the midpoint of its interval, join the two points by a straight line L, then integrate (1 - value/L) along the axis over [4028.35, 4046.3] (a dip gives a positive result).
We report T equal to 0.48 A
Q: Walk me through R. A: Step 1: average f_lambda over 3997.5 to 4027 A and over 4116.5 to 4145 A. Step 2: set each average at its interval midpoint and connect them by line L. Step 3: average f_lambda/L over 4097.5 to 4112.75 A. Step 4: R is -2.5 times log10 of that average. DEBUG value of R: 0.058 mag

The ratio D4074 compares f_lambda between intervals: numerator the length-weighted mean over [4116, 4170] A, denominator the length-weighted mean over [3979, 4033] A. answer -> 1.11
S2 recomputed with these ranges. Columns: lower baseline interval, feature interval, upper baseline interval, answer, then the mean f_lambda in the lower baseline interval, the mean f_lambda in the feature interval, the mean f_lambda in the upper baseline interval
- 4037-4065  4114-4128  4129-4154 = -0.5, 21.2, 22.9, 22.3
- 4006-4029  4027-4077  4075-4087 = -0.1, 21.4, 21.2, 21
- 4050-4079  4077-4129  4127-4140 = 0.2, 21.5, 21.9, 22.4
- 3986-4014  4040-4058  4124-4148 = 0.1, 20.6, 21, 22.3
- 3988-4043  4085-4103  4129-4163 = -0.1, 20.9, 21.9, 22.4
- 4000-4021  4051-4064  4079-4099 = 0.0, 21.3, 21.6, 21.9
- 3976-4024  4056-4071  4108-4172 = -0.1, 20.1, 21.3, 22.5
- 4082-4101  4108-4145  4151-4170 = -0.1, 22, 22.5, 22.8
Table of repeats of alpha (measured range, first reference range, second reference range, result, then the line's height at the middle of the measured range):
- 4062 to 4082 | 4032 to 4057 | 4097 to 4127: 0.37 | 21.5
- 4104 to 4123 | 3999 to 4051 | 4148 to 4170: -0.04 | 22.2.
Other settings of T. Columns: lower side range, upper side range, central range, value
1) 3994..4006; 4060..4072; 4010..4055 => -1.0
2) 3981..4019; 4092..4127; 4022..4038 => -0.2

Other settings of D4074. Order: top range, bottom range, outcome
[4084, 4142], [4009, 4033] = 1.04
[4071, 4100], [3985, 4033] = 1.05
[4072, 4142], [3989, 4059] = 1.05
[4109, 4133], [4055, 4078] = 1.05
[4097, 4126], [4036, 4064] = 1.03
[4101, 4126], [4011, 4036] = 1.04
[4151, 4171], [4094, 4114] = 1.06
